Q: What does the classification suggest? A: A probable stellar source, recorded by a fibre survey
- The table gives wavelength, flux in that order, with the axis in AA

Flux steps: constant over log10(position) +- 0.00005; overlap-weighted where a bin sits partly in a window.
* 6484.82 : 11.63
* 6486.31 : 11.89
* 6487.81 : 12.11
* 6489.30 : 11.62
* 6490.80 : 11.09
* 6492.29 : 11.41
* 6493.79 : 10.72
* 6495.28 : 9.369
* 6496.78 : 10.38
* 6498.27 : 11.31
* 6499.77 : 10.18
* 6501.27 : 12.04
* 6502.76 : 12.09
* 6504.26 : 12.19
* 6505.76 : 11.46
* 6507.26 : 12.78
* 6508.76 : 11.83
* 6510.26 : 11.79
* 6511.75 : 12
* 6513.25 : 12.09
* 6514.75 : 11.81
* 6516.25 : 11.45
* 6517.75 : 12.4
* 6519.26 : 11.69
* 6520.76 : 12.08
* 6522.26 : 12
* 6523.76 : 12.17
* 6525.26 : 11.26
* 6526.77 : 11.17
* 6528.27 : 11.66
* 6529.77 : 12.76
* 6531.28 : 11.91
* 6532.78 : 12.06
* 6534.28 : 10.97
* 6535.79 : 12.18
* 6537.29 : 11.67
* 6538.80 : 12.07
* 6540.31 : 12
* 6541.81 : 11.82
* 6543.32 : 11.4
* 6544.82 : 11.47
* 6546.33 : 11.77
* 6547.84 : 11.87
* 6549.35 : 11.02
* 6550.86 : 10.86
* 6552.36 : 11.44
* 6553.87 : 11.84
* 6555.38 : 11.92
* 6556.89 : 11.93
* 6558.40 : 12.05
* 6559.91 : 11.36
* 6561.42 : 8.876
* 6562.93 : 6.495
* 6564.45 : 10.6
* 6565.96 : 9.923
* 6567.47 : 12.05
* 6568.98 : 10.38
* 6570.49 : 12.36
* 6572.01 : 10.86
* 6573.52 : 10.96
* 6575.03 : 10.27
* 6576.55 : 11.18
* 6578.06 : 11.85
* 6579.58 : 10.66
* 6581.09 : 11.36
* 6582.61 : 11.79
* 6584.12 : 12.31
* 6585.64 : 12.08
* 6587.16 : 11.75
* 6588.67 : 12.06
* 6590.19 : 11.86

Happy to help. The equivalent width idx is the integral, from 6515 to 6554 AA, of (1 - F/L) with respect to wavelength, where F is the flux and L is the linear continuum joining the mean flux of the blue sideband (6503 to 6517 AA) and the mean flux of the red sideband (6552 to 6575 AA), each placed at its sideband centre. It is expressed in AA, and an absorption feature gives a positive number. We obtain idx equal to -1.01 AA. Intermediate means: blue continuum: 11.9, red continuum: 10.8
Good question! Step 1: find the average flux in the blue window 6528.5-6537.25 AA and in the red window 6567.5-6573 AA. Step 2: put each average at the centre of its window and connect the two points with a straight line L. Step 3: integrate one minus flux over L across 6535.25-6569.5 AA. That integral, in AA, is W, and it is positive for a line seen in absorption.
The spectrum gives 1.3 AA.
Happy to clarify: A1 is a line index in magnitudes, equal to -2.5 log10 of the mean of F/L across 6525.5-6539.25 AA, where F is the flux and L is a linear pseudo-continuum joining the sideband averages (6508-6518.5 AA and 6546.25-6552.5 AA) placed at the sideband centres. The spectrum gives -0.02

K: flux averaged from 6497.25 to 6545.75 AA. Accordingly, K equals 11.8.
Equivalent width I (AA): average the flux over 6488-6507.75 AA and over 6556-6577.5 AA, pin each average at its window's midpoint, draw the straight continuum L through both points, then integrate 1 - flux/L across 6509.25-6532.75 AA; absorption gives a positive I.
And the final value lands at -1.71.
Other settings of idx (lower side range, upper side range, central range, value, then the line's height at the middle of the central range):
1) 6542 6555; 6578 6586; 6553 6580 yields 1.6 AA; 11.6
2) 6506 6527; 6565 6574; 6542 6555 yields -0.1 AA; 11.4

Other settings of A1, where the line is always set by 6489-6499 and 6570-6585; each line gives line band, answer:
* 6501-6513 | -0.108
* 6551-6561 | -0.039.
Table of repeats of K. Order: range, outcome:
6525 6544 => 11.8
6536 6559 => 11.7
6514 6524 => 11.9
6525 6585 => 11.3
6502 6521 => 12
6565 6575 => 11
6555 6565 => 10.4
